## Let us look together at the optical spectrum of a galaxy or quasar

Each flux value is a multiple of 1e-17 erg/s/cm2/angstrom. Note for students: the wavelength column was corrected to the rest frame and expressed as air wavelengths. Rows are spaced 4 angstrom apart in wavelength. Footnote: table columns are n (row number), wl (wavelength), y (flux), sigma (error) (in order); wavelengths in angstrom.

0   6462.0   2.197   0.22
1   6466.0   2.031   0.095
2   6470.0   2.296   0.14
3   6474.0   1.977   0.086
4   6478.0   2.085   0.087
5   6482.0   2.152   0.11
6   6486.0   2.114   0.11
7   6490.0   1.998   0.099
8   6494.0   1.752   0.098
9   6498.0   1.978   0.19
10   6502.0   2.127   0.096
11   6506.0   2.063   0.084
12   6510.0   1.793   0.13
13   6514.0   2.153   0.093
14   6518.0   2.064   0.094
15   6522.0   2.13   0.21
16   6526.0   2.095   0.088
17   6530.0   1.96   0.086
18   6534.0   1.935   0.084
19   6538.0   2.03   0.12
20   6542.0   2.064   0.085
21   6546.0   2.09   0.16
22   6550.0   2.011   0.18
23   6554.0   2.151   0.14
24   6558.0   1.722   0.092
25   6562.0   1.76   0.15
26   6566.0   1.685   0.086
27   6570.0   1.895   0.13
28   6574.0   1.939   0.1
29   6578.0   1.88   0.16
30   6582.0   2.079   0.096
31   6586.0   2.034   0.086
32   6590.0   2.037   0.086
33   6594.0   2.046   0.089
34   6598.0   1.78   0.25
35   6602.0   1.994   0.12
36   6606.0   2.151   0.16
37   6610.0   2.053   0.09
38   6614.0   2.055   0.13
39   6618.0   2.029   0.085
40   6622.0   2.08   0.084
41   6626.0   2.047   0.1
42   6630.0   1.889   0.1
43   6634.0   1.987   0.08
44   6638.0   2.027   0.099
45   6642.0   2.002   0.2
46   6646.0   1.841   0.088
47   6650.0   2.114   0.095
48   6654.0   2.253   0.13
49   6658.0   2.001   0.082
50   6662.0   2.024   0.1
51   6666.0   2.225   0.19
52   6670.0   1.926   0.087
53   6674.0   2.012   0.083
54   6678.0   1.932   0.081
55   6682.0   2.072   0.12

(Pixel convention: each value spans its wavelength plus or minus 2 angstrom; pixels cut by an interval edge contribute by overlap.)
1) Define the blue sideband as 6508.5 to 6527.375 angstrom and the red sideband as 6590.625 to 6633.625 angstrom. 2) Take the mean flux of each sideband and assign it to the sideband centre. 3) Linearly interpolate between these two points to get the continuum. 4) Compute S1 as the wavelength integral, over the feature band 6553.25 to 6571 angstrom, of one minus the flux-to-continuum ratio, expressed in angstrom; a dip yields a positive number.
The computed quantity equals 1.9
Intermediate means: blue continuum 2.05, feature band 1.82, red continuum 2.01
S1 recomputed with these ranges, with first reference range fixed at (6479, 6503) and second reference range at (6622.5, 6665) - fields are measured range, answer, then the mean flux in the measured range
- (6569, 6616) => 0.6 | 2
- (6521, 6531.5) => -0.2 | 2.06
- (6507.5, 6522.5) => -0.1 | 2.03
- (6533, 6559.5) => 0.2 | 2.01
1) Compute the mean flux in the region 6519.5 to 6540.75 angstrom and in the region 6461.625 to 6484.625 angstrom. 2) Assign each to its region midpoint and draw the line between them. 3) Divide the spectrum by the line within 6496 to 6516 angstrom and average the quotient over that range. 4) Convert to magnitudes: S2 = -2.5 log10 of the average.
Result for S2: 0.02 mag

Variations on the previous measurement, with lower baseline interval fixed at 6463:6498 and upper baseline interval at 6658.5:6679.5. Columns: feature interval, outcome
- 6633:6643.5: 0.01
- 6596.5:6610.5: 0.02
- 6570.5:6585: 0.04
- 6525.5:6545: 0.02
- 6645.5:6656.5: -0.04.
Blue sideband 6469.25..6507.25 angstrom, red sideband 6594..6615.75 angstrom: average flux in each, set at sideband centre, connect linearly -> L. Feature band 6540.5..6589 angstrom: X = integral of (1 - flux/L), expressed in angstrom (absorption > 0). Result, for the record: 1.9 angstrom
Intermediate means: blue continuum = 2.05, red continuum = 2.01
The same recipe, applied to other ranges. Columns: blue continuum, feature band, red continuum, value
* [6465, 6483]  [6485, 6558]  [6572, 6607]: 1.5 angstrom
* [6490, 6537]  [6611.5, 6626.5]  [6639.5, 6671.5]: -0.1 angstrom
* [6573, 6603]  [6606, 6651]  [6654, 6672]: 0.2 angstrom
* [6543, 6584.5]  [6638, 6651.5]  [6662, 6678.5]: 0.1 angstrom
